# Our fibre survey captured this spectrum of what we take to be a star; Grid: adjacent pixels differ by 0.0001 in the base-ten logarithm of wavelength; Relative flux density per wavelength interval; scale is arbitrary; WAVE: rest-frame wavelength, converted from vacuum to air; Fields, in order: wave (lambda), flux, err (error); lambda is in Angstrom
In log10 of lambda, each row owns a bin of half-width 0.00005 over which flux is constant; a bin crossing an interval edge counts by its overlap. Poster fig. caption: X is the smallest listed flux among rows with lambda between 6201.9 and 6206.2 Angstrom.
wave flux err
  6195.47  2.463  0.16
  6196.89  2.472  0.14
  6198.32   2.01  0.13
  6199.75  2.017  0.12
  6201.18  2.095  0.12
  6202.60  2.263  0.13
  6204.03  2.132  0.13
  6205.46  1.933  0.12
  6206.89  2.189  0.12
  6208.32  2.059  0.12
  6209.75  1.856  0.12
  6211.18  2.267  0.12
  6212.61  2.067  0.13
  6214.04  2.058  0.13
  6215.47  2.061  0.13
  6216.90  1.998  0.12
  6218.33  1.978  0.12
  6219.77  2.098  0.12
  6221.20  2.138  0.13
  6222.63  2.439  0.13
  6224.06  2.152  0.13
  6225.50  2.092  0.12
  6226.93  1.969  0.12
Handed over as 1.933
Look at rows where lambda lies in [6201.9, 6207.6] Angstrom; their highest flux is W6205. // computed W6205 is 2.263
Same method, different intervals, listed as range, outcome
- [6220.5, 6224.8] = 2.439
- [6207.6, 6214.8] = 2.267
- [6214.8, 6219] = 2.061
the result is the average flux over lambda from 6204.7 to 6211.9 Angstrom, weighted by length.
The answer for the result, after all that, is 2.06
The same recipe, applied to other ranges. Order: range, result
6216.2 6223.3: 2.13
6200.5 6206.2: 2.11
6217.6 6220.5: 2.04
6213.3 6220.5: 2.04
